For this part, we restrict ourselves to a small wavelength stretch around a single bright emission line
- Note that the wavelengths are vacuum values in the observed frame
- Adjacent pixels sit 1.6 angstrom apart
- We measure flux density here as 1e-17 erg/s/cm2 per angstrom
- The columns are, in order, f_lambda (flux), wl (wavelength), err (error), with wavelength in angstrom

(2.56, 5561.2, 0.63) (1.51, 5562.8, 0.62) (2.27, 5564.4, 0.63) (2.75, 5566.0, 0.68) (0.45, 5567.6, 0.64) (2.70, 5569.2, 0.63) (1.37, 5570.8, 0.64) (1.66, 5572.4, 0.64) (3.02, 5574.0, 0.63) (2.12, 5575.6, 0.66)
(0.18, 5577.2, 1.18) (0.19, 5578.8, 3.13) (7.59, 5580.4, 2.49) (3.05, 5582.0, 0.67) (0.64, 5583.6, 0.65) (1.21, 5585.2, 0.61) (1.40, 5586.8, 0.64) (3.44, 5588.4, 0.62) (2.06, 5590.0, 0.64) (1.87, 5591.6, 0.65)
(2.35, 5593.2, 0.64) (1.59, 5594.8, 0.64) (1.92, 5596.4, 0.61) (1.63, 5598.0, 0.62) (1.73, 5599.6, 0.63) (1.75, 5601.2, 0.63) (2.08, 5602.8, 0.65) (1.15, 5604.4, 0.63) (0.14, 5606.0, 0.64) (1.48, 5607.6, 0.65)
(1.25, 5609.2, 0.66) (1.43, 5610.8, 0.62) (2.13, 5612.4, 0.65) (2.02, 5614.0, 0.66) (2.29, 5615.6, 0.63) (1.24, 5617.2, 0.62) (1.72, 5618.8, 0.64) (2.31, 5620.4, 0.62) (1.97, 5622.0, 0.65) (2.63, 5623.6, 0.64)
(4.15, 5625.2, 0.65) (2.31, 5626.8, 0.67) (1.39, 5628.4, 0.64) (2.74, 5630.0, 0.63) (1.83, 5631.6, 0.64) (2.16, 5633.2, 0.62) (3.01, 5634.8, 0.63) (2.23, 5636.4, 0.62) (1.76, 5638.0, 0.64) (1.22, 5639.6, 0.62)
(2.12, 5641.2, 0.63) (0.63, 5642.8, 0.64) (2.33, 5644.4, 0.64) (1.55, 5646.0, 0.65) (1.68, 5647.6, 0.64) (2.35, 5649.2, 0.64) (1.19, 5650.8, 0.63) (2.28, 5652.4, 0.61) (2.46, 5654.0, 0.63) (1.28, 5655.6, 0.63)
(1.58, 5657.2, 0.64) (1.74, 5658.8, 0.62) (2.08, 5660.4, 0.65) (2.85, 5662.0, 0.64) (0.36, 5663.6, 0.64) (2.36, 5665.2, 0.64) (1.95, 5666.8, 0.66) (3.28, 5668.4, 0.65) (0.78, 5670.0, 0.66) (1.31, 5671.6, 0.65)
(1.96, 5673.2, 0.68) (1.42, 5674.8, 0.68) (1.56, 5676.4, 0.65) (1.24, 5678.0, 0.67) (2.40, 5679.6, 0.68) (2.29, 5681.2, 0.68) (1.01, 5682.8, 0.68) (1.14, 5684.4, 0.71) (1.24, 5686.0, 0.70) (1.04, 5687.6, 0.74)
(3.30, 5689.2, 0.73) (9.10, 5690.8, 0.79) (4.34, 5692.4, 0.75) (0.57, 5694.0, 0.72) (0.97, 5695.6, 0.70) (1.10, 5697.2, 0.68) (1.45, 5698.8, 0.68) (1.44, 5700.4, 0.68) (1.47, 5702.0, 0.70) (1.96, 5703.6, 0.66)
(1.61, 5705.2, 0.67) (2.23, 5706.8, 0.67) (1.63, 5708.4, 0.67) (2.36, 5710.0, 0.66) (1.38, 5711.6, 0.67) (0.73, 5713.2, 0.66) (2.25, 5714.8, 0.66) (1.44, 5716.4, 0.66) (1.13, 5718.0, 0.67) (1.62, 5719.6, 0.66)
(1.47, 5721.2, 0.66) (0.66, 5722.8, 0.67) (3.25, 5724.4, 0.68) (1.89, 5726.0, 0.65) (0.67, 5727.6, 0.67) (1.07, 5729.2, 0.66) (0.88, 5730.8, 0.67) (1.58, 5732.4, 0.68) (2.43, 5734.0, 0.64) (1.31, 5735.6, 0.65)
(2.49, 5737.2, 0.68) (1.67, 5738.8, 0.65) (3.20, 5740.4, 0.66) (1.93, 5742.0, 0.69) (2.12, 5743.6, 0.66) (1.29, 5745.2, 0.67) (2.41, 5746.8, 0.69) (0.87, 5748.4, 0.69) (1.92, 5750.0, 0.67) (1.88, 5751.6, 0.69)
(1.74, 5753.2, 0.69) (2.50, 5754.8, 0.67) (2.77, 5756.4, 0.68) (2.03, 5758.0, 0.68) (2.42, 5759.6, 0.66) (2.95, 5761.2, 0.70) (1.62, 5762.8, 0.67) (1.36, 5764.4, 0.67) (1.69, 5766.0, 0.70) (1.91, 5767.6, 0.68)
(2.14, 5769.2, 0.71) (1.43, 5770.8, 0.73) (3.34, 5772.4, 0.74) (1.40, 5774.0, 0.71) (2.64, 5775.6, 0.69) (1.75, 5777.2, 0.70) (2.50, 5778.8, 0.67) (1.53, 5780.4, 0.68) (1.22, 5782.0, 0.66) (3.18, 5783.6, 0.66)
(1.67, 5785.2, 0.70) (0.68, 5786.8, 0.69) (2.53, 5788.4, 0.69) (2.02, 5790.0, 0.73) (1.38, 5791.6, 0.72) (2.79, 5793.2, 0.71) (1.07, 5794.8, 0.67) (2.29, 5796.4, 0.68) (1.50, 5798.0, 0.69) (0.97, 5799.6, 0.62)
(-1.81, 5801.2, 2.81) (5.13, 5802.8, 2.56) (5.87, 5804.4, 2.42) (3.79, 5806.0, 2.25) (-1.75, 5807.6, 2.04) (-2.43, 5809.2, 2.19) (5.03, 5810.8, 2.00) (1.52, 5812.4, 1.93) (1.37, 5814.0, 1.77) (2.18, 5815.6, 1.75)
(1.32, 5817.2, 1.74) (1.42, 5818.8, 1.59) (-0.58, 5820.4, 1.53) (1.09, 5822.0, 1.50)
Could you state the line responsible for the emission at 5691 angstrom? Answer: H-beta 4861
